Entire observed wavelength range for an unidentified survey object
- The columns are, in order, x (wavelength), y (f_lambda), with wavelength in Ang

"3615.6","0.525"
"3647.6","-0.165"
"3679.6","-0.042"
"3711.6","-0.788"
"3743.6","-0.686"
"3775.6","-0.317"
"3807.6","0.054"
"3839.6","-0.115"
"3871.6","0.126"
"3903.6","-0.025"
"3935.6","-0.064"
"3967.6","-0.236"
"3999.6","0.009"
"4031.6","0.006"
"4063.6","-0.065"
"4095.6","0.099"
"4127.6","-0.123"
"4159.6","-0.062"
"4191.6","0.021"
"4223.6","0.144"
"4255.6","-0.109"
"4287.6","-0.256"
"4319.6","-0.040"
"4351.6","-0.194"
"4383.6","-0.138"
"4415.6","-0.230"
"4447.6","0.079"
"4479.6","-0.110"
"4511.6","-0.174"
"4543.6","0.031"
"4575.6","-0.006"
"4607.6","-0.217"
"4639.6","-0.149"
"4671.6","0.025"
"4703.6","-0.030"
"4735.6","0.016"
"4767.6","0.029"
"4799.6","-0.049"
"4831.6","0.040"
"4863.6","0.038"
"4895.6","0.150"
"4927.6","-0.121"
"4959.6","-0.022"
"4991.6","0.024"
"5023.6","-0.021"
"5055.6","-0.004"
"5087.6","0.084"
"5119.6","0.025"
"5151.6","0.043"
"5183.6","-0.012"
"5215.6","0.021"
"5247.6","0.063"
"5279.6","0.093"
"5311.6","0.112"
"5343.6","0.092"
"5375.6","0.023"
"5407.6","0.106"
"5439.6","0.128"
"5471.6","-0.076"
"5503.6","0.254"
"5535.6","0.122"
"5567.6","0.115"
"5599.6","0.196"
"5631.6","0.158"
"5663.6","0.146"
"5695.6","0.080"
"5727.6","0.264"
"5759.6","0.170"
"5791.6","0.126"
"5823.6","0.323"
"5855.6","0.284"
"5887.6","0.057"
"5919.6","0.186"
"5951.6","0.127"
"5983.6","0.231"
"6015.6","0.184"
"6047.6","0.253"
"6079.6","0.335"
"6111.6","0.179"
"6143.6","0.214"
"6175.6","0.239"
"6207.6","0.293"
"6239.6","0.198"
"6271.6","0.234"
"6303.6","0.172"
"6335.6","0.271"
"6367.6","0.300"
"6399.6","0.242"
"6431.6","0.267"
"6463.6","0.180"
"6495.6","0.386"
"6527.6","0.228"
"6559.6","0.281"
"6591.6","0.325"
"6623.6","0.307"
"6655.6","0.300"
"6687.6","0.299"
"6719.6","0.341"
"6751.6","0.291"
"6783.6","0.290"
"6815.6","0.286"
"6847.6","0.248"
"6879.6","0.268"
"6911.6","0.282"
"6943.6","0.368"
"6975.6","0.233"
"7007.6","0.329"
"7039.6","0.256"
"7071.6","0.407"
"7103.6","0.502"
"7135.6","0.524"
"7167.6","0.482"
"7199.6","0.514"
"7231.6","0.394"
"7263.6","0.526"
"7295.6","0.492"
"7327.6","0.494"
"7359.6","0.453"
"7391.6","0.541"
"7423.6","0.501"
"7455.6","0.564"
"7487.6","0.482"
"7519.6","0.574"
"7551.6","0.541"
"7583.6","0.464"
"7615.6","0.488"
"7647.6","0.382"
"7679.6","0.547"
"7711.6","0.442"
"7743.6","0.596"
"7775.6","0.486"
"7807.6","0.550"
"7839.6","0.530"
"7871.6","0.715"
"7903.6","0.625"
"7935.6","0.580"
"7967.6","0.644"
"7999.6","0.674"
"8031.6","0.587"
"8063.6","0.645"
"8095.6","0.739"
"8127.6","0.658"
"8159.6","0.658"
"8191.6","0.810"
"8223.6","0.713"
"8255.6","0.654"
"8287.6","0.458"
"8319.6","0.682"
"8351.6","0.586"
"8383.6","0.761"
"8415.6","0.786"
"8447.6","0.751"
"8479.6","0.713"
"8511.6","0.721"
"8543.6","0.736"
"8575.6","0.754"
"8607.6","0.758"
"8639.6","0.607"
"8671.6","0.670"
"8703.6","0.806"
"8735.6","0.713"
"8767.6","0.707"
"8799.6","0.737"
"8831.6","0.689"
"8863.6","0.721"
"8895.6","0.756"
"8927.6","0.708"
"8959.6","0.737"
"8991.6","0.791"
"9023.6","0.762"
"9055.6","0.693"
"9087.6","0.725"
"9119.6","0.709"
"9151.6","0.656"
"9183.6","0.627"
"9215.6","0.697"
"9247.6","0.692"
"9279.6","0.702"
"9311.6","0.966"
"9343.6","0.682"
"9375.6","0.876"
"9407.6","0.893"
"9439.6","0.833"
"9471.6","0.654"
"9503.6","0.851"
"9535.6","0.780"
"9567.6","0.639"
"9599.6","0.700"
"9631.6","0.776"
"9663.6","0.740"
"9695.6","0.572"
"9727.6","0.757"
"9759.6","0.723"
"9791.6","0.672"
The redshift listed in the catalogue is 0.77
